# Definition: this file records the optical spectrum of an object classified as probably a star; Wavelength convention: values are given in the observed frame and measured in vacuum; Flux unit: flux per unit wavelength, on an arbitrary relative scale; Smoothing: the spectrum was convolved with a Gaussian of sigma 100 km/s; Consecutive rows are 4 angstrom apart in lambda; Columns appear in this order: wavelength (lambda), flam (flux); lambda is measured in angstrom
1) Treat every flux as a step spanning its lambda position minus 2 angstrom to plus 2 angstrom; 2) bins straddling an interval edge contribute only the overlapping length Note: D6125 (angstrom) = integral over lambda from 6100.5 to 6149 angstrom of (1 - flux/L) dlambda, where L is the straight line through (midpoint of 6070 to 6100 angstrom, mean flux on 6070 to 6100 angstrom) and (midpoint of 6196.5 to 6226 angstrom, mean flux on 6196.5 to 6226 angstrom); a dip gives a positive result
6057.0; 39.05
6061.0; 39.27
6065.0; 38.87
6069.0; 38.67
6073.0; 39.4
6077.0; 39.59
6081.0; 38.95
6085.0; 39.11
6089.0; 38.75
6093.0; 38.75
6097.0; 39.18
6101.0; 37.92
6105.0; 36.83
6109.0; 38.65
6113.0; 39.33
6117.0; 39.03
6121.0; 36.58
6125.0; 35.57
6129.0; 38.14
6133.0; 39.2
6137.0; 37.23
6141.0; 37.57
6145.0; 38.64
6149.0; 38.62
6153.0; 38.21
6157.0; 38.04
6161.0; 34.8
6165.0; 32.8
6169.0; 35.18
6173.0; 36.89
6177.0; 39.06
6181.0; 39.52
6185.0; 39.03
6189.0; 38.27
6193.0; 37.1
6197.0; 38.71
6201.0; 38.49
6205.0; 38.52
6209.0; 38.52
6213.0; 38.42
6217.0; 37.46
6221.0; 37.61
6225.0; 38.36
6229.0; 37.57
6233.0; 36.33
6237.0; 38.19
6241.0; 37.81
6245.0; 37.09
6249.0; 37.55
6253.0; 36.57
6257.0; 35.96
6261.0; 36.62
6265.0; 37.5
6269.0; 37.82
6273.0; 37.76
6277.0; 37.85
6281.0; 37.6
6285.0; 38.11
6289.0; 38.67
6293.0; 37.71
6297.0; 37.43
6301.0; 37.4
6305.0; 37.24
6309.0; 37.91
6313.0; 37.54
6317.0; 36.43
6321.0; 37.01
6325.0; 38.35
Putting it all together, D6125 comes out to 1.1 angstrom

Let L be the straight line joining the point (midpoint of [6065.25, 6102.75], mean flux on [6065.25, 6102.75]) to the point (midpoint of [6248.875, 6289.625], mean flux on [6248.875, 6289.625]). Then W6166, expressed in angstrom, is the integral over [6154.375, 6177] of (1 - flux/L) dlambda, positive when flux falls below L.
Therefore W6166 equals 1.4 angstrom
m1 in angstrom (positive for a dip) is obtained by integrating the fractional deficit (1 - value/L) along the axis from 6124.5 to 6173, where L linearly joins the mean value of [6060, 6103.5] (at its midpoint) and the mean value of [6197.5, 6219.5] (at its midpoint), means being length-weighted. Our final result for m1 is 2.0 angstrom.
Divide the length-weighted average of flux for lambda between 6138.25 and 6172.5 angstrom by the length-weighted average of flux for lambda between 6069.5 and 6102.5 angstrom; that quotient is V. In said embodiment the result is 0.9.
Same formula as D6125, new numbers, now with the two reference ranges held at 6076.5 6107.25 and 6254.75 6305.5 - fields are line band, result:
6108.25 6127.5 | 0.3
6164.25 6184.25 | 0.5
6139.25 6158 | 0.0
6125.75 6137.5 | 0.1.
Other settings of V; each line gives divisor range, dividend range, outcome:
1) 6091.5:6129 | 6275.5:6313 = 0.99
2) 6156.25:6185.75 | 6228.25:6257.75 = 1.01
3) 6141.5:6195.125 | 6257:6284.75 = 1.00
